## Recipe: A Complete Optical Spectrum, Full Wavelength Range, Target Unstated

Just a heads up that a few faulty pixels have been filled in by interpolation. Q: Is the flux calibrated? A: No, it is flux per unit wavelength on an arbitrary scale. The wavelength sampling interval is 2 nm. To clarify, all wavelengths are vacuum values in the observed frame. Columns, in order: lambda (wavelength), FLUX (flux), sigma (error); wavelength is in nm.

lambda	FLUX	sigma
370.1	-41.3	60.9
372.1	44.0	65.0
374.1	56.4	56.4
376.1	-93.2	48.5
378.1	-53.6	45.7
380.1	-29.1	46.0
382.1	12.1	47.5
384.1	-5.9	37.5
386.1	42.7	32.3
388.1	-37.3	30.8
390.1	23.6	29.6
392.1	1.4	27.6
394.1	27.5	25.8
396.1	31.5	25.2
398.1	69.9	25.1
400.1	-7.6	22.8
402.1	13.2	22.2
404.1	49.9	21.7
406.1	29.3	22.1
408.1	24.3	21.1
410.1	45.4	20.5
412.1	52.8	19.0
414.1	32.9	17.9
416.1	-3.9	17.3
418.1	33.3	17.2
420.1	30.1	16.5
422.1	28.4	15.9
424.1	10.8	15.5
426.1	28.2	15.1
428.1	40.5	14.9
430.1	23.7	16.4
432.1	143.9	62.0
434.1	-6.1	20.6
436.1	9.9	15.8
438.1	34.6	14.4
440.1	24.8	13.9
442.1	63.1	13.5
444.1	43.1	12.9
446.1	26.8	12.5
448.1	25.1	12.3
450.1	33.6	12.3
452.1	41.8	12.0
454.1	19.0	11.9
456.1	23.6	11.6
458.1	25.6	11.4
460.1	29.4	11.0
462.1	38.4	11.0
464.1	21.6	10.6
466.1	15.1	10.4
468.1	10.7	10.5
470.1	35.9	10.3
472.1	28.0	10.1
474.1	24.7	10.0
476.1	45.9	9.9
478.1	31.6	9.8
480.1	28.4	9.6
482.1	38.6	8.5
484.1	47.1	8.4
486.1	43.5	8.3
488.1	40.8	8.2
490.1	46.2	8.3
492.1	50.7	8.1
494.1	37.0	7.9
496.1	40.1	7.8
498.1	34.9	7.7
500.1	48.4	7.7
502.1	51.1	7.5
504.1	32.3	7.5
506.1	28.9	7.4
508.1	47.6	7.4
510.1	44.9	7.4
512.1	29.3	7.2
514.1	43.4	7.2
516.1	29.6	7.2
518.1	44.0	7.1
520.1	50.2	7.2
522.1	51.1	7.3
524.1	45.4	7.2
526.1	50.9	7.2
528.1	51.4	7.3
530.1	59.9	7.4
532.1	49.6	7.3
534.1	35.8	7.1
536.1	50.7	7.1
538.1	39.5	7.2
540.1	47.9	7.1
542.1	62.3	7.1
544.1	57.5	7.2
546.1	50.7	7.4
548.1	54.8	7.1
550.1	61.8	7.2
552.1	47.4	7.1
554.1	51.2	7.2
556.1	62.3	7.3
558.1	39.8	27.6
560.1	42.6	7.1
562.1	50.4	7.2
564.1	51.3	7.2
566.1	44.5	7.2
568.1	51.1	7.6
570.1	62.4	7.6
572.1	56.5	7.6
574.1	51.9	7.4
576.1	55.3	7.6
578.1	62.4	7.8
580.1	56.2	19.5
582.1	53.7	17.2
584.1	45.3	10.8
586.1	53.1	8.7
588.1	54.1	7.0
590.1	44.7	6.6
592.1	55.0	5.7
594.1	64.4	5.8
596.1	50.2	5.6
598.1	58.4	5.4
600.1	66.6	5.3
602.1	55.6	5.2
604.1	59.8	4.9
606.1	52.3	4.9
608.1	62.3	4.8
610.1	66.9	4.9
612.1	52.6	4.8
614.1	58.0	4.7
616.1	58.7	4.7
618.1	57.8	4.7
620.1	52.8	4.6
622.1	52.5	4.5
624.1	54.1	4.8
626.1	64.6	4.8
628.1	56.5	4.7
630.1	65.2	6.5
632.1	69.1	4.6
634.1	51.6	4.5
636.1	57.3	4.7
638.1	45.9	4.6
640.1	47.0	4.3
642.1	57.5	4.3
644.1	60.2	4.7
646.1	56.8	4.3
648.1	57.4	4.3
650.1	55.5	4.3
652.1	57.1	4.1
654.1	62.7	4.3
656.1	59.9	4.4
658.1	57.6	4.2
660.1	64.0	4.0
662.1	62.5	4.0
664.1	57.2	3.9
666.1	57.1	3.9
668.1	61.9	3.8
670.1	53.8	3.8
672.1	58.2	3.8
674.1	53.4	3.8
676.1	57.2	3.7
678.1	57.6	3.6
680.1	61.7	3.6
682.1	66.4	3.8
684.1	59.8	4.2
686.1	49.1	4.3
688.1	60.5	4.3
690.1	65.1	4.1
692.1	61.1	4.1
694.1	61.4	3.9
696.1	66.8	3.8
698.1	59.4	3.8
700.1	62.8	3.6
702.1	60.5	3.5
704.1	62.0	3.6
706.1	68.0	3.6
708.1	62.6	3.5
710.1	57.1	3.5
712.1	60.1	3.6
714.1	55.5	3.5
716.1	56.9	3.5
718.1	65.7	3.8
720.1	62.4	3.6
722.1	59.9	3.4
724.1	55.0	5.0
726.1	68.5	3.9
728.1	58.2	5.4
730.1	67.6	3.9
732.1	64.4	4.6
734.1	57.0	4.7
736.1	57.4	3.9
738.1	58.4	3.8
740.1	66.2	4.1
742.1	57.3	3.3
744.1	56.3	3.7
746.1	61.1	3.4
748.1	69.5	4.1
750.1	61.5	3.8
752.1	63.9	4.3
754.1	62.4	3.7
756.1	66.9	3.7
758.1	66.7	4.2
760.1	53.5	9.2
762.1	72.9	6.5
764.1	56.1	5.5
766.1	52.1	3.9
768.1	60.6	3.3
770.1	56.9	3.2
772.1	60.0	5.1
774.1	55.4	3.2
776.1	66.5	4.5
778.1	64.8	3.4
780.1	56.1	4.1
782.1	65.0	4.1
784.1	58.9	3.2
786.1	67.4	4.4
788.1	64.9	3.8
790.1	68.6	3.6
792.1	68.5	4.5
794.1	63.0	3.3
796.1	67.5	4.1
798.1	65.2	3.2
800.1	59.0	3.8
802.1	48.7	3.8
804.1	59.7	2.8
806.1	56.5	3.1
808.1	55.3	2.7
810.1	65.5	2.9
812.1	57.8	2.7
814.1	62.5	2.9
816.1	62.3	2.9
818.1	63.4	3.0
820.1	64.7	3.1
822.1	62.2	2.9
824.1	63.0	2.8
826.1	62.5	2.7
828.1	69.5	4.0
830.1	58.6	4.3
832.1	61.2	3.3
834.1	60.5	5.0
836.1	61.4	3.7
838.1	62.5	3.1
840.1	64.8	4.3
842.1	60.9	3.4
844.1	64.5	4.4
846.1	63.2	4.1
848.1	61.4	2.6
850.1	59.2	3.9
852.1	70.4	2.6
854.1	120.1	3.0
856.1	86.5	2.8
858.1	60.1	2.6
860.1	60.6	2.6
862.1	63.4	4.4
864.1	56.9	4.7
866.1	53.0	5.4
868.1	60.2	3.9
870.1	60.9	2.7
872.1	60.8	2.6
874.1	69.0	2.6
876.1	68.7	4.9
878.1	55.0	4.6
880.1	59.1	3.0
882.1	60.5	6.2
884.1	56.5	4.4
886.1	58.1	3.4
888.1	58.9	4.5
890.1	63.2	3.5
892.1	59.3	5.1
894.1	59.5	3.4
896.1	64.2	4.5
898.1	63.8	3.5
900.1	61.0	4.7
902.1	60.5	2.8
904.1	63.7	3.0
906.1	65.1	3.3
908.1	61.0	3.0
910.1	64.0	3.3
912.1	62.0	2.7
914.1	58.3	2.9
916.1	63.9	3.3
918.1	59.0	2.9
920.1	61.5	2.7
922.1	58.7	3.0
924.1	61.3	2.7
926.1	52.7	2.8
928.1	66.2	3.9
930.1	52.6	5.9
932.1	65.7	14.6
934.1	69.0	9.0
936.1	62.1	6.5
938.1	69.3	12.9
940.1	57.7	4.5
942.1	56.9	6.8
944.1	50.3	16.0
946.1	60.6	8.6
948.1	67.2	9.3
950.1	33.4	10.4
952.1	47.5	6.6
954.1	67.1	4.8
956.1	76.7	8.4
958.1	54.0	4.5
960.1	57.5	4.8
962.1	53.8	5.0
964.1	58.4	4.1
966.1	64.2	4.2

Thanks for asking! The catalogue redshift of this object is 0.300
